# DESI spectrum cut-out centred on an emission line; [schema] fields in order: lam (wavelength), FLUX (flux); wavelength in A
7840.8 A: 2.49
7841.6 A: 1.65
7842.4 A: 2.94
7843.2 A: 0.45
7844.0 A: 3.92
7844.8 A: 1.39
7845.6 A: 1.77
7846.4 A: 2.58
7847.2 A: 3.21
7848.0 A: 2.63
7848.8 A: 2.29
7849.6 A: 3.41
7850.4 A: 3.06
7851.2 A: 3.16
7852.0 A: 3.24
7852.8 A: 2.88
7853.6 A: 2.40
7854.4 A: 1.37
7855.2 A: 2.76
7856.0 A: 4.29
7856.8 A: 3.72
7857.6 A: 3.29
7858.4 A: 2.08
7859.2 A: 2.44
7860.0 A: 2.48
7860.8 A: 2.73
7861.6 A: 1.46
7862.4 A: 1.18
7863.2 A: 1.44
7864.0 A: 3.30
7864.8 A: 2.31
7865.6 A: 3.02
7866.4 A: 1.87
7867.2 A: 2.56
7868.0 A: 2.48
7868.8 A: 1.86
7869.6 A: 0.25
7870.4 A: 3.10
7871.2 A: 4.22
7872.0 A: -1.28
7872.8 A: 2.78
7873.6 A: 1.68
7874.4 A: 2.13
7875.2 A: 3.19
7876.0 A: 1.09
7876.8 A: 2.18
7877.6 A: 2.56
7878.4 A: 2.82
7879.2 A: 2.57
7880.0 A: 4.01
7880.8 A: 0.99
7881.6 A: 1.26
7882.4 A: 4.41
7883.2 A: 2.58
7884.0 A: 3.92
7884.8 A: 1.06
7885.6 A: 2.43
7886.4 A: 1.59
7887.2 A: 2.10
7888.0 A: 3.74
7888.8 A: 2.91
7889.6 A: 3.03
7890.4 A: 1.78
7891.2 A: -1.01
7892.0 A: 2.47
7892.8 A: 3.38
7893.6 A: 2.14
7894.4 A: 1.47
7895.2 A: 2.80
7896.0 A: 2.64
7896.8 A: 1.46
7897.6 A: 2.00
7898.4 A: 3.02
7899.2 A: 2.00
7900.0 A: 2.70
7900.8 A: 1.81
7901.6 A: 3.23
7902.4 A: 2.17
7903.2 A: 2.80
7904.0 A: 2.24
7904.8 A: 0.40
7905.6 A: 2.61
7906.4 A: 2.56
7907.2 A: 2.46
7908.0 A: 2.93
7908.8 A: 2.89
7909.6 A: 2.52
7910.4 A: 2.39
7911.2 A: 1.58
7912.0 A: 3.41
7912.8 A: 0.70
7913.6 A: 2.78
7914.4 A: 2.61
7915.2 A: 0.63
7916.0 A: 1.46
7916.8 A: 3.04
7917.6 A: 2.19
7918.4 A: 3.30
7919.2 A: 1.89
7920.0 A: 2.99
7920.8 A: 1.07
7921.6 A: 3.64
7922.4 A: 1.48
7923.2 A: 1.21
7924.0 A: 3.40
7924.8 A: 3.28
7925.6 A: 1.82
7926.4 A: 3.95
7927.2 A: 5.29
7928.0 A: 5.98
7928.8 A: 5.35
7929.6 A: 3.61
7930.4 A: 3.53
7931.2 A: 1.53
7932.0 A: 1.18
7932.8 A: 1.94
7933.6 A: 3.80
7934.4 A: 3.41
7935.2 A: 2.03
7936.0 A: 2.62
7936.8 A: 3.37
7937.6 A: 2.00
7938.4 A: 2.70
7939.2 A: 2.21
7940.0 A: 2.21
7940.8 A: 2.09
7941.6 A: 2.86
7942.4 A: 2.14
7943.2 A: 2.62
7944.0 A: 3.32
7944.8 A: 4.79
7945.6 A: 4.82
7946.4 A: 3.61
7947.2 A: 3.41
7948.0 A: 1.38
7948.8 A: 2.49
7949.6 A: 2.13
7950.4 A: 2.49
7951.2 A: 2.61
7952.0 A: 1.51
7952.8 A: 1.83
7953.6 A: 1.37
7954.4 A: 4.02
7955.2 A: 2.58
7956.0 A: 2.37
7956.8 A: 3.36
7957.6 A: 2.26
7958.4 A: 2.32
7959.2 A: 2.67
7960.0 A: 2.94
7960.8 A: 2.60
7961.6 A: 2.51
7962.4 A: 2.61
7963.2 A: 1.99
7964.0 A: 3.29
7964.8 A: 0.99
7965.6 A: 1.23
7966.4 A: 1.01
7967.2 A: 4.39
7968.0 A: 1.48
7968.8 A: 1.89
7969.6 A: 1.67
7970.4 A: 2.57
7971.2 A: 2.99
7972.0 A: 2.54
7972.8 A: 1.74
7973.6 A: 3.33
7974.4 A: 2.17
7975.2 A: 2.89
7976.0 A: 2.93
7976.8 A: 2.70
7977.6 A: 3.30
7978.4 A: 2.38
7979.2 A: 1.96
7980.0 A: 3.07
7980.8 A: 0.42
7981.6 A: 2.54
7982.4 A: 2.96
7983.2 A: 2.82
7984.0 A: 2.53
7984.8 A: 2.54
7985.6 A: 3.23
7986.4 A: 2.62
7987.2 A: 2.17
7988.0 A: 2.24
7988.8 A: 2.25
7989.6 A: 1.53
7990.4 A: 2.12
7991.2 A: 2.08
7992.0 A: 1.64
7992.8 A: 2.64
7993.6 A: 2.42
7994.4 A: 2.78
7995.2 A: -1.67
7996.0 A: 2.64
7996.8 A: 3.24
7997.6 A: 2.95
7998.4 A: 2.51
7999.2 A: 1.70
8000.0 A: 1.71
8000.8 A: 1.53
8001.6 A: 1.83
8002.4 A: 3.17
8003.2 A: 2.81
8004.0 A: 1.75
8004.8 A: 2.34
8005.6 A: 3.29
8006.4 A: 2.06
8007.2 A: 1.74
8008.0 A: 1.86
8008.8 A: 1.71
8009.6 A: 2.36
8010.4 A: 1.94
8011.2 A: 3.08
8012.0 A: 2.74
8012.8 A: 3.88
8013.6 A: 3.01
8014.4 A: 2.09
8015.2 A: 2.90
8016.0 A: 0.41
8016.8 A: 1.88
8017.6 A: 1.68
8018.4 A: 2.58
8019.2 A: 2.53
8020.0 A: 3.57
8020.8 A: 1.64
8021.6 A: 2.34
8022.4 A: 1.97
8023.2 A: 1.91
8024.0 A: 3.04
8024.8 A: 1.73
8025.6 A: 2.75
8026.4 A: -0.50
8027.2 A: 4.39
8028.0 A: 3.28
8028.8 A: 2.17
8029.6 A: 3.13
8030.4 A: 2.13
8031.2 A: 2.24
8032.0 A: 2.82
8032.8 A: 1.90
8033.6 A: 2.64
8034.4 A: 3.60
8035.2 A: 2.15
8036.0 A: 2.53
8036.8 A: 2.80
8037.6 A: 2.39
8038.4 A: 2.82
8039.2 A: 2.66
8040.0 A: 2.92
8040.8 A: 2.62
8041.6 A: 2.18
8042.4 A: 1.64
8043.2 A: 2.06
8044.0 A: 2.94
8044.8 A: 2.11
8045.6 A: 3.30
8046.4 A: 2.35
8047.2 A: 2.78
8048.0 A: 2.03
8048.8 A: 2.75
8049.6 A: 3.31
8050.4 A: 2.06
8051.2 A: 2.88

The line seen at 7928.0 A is [S II]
